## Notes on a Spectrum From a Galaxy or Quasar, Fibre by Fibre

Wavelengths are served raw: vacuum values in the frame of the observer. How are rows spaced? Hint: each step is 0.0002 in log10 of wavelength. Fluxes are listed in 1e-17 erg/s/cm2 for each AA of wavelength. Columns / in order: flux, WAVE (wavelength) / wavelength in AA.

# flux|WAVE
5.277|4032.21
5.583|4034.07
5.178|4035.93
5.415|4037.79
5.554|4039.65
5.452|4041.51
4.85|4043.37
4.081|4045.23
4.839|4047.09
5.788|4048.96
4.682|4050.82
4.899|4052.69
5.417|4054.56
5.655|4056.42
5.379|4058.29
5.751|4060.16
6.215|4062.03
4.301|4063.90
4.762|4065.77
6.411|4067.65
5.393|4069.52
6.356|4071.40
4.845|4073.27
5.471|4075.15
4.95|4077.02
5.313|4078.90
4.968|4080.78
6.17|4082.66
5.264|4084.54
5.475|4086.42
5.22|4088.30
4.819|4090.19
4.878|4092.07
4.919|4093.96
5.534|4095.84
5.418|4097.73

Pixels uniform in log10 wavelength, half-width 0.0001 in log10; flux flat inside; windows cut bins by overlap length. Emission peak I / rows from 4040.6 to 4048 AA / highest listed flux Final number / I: 5.452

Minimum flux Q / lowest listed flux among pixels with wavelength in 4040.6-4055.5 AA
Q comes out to 4.081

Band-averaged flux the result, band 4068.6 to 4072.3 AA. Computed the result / 5.86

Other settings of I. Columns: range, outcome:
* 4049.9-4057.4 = 5.655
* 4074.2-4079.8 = 5.471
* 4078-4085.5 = 6.17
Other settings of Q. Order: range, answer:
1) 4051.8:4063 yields 4.899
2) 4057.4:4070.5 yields 4.301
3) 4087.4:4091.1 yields 4.819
